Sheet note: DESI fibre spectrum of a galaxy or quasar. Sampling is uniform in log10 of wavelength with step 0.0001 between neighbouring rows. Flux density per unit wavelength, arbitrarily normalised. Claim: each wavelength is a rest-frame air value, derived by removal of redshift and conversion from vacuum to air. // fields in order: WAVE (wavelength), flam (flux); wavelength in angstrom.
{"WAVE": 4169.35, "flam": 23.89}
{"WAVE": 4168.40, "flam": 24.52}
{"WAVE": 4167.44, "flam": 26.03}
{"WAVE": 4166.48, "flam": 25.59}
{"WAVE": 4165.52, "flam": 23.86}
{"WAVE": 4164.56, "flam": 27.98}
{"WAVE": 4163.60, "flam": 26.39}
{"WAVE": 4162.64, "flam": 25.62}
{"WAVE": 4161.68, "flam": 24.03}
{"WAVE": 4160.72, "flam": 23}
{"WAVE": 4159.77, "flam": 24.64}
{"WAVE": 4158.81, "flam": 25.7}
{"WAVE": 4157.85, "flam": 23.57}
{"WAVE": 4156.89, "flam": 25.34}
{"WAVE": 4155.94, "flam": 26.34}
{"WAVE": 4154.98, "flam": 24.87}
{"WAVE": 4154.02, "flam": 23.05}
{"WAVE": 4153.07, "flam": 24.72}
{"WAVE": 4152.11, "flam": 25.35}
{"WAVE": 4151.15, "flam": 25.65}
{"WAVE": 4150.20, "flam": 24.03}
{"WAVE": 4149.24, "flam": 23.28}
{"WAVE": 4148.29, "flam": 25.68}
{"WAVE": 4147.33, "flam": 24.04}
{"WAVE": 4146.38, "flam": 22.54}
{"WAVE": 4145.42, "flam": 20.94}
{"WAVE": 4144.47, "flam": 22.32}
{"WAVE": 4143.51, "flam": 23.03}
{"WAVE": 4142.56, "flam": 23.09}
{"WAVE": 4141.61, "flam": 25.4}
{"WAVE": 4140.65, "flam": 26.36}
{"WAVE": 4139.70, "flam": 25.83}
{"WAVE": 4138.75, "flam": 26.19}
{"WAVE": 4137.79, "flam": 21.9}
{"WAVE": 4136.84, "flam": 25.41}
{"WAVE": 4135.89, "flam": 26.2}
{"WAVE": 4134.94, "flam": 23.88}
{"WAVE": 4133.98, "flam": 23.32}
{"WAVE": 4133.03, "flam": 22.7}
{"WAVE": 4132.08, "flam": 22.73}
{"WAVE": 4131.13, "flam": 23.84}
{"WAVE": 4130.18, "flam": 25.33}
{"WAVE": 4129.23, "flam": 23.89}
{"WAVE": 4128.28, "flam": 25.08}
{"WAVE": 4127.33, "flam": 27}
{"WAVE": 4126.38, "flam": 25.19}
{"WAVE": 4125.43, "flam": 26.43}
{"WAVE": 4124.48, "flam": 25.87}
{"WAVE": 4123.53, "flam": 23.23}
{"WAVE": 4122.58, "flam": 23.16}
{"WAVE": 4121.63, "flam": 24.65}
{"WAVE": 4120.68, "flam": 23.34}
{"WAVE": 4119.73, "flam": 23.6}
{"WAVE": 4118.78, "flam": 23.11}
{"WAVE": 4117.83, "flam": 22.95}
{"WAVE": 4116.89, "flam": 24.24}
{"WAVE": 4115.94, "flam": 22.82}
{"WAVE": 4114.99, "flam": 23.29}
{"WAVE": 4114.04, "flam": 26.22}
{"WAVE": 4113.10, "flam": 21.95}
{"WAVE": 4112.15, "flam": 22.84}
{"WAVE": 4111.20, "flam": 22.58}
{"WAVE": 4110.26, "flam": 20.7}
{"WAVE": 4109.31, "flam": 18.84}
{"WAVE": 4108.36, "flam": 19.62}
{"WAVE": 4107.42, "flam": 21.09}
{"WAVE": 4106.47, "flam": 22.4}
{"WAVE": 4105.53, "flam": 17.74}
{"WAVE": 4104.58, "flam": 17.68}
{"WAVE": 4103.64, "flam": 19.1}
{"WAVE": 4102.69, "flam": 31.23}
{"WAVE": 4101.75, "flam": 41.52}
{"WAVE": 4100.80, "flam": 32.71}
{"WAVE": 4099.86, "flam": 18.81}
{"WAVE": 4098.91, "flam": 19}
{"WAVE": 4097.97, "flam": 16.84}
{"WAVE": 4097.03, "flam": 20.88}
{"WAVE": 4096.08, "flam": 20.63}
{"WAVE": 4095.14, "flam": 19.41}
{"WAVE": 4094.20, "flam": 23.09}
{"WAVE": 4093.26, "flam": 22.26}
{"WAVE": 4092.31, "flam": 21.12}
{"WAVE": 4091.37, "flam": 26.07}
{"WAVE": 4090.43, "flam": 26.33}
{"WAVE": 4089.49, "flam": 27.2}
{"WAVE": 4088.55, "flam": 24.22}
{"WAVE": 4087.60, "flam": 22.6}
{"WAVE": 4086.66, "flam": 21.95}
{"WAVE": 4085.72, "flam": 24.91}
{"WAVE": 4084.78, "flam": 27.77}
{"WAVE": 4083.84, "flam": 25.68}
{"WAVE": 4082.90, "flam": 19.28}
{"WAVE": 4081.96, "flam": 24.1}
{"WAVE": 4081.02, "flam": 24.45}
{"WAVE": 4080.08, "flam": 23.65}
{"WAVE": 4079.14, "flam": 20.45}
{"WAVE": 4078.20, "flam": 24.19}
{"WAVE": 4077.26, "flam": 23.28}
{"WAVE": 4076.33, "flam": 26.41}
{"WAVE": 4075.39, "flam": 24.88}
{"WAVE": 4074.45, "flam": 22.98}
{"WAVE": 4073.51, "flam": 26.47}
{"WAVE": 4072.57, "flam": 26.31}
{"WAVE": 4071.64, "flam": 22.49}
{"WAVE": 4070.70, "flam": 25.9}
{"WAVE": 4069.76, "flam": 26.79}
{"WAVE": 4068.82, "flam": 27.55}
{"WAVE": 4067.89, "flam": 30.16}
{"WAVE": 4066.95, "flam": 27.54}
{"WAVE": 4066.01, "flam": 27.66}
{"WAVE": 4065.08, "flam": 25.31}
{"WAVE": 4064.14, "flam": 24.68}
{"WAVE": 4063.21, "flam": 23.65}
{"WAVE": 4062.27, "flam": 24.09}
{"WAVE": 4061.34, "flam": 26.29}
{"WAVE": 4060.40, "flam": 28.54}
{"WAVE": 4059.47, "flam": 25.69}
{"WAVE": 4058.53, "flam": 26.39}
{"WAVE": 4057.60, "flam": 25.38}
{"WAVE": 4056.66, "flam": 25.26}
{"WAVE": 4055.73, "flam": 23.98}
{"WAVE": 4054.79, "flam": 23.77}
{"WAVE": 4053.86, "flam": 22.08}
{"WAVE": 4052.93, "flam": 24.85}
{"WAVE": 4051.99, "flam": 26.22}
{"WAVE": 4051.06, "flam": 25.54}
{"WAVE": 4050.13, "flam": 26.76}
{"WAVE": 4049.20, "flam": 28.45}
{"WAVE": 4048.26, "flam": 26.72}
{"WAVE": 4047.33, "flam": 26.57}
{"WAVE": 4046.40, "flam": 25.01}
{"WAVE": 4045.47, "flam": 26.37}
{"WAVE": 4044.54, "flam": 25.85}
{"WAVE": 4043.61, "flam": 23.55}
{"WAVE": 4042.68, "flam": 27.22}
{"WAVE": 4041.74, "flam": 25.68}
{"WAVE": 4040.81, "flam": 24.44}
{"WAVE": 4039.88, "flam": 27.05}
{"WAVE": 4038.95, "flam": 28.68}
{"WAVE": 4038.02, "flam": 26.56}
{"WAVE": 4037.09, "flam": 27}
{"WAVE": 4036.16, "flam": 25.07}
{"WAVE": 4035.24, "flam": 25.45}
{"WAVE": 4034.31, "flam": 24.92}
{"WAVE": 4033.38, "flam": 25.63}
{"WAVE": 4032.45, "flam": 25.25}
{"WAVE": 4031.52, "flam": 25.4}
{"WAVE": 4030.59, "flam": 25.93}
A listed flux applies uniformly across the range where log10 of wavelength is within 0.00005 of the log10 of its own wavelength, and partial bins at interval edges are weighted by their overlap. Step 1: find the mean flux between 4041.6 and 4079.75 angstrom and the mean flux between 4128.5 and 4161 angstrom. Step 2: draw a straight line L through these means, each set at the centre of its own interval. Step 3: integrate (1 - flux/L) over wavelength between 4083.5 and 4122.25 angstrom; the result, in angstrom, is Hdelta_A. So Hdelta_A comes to 2.6 angstrom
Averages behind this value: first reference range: 25.5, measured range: 23.2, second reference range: 24.3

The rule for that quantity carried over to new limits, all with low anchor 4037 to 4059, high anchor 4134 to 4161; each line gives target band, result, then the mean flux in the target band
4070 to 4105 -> 1.73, 24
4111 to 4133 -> 0.60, 24.1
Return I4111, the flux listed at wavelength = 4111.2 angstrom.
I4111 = 22.58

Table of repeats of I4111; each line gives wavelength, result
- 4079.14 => 20.45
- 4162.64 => 25.62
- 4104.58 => 17.68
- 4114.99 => 23.29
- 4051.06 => 25.54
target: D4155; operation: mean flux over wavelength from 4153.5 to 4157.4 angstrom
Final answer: 24.9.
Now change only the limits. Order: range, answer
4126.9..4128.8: 26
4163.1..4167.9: 25.9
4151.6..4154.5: 24.4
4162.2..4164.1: 26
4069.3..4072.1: 25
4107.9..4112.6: 20.9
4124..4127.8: 26.1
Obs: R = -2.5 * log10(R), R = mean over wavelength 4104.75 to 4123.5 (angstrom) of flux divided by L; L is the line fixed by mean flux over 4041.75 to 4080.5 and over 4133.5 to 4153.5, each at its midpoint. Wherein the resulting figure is 0.109 mag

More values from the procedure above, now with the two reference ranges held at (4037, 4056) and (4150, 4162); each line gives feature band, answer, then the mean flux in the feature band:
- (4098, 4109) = 0.08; 23.4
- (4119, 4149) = 0.03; 24.2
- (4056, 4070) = -0.03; 26.3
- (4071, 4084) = 0.07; 23.9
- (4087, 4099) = 0.13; 22.4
